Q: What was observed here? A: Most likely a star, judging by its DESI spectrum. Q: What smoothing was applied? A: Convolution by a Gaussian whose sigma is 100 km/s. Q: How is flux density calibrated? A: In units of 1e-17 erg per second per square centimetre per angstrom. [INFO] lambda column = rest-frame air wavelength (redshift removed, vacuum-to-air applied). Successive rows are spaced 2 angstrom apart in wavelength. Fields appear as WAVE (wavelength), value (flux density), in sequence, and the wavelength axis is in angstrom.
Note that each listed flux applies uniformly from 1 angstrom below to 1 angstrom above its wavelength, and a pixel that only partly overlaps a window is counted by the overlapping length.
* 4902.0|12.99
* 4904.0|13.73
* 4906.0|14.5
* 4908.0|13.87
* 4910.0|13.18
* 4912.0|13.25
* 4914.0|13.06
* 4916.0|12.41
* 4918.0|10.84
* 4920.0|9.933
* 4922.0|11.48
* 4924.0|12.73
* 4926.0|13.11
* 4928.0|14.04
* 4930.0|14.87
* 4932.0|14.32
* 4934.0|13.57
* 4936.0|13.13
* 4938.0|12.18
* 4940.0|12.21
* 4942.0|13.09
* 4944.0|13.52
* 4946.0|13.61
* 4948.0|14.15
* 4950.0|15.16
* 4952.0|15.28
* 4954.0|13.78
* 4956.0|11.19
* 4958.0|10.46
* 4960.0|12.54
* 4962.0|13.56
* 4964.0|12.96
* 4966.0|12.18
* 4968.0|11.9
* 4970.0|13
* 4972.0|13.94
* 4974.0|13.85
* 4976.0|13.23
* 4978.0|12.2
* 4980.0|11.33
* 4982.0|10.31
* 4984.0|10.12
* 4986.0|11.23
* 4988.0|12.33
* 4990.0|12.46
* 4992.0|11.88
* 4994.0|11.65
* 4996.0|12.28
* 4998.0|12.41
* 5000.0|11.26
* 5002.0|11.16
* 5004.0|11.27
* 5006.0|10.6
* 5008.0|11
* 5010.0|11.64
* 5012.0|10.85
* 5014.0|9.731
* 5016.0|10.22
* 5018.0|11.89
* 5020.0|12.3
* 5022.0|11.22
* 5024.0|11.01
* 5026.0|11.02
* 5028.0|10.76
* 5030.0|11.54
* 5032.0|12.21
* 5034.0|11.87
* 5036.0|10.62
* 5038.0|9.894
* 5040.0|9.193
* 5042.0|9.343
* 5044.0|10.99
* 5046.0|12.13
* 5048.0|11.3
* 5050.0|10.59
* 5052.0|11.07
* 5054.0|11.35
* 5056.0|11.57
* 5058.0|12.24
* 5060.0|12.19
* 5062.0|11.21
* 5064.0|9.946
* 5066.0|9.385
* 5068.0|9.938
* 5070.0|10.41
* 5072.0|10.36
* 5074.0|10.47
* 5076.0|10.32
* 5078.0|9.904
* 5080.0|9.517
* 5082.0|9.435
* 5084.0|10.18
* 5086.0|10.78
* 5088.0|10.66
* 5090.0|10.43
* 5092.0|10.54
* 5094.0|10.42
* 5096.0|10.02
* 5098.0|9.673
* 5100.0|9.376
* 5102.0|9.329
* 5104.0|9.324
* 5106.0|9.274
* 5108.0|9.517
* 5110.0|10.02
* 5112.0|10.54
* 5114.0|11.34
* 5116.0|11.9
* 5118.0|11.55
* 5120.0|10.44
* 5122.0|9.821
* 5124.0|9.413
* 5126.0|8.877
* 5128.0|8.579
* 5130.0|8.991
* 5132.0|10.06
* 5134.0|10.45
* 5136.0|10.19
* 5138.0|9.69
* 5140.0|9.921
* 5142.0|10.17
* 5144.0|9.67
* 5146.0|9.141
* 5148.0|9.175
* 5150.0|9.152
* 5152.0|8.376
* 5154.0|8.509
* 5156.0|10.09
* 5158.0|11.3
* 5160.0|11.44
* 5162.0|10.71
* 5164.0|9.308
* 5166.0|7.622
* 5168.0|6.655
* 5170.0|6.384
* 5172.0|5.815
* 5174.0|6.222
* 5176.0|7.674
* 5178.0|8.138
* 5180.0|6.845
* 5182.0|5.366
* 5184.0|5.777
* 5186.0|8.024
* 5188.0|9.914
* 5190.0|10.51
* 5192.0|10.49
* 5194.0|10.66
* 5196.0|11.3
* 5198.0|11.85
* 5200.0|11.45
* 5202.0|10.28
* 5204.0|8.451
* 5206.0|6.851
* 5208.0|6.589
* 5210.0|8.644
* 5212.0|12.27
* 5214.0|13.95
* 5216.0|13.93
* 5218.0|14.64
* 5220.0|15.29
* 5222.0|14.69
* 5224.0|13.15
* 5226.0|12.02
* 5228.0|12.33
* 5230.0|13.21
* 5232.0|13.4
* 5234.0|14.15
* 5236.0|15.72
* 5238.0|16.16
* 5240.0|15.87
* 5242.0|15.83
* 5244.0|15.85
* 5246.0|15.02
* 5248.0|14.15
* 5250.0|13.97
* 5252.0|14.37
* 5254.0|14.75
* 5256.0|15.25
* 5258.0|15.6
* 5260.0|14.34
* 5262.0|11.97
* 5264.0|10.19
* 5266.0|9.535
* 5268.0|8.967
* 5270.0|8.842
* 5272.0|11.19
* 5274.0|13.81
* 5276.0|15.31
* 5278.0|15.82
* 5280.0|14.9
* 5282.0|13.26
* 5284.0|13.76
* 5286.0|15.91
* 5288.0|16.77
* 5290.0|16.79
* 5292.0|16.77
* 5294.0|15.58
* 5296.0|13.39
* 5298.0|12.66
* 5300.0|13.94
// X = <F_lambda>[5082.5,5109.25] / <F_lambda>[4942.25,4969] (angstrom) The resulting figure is 0.76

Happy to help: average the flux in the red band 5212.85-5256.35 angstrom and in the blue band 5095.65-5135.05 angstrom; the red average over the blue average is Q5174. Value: 1.45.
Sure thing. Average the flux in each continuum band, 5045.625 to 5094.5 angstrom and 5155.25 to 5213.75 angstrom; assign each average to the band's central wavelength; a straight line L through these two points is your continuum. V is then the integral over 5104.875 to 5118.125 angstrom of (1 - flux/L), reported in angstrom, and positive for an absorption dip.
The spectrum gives -0.68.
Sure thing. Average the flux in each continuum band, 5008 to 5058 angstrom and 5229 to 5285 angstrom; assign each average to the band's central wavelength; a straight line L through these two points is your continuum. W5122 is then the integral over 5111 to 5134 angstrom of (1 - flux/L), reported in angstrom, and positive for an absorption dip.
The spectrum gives 3.73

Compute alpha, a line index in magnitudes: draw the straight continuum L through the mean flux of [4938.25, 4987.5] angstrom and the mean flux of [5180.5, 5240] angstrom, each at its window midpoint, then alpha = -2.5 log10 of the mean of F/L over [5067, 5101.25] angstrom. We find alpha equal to 0.19 mag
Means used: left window 12.7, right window 11.5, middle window 10.1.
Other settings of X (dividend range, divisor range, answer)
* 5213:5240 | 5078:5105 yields 1.42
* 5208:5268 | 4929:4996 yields 1.07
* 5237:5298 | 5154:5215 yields 1.57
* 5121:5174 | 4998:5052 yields 0.83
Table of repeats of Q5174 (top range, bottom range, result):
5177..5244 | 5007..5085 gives 1.07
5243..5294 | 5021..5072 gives 1.28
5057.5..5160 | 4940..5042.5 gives 0.84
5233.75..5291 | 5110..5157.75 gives 1.43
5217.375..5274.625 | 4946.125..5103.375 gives 1.20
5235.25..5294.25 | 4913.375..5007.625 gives 1.14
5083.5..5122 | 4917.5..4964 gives 0.79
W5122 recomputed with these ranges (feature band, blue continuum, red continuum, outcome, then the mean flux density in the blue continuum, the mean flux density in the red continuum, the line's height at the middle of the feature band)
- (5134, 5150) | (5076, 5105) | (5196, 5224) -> 1.38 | 9.98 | 11.5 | 10.6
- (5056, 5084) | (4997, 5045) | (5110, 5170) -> 0.08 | 11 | 9.71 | 10.5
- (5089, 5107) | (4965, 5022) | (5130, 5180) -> 0.20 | 11.7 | 8.95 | 9.93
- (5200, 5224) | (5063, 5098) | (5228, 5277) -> 2.50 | 10.1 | 13.6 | 12.8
